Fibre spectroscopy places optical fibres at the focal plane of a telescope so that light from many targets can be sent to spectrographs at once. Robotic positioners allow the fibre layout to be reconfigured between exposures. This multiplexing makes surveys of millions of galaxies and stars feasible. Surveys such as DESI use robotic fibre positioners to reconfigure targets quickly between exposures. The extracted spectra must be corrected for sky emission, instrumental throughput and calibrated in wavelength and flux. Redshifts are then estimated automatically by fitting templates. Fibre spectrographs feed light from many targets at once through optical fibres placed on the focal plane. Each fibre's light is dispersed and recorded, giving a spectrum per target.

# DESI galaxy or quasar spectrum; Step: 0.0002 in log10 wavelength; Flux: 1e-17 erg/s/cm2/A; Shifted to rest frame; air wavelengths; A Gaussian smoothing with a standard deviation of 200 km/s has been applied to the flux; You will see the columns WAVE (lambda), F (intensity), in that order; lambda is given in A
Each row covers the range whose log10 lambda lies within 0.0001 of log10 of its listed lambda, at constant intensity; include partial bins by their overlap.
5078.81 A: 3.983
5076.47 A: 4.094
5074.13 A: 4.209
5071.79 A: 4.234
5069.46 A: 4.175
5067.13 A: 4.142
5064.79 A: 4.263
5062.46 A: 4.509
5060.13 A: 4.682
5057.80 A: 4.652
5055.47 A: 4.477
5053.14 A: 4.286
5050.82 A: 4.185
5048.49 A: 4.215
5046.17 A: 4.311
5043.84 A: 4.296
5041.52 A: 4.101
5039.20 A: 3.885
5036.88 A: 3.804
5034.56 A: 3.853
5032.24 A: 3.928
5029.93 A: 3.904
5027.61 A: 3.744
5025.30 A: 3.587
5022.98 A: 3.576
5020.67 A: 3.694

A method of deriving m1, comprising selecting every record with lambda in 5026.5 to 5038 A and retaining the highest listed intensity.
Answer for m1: 3.928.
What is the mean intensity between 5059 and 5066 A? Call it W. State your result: 4.48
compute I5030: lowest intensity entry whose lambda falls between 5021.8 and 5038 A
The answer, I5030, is 3.576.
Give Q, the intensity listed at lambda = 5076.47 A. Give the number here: 4.094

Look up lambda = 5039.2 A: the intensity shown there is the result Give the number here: 3.885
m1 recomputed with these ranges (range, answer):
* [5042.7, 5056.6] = 4.477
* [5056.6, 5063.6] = 4.682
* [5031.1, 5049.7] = 4.311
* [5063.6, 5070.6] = 4.263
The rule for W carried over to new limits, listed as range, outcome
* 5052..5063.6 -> 4.52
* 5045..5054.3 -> 4.25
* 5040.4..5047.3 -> 4.23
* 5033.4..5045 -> 3.99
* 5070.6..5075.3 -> 4.22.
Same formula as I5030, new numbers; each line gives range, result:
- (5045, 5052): 4.185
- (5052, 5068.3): 4.142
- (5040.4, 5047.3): 4.101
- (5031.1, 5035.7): 3.853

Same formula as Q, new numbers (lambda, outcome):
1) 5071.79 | 4.234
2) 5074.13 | 4.209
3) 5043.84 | 4.296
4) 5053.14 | 4.286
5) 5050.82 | 4.185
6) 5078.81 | 3.983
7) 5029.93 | 3.904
